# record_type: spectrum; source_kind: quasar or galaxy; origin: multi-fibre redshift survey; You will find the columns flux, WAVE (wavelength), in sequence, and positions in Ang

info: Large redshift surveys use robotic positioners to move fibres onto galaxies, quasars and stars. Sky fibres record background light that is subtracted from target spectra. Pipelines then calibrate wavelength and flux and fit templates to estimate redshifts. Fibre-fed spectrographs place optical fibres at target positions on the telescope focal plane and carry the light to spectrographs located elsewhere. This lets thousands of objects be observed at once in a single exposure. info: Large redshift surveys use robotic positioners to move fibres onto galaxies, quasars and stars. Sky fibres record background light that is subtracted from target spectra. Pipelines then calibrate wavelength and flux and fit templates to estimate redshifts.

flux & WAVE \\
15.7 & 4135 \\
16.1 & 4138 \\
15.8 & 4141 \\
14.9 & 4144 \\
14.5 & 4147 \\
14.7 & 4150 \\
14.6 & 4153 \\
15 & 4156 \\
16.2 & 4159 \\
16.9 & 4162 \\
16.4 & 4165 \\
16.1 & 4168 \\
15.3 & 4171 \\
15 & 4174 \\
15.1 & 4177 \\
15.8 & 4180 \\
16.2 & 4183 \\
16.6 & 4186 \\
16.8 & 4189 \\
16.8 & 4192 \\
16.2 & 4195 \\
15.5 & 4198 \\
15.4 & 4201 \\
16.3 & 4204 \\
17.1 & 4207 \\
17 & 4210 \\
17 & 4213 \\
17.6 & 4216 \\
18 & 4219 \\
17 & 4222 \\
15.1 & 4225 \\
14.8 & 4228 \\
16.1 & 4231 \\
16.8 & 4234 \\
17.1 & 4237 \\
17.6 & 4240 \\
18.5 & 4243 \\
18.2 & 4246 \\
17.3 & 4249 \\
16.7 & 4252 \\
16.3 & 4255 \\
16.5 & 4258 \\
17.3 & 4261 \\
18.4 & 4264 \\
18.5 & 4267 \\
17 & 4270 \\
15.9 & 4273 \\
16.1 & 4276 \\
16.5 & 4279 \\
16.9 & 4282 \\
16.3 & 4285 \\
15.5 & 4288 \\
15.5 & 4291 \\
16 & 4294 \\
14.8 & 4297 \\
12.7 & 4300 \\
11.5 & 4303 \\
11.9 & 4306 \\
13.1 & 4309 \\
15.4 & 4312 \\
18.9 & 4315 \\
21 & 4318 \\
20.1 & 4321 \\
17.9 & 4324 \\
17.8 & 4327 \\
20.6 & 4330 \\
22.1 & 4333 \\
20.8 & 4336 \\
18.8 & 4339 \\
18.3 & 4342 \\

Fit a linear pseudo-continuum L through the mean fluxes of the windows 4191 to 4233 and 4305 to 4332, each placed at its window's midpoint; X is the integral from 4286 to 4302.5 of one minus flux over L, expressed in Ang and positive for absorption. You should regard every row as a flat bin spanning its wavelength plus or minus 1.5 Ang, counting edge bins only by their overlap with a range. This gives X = 2.5 Ang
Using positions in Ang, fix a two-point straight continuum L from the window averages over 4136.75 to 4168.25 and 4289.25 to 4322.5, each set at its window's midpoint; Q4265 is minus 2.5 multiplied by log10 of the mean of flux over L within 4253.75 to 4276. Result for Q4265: -0.10 mag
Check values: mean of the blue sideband 15.5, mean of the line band 17.1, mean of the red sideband 15.5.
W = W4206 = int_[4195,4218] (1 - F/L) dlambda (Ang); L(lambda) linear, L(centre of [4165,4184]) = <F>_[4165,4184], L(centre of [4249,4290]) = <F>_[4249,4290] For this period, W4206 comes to -0.79 Ang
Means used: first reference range 15.6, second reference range 16.8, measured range 16.6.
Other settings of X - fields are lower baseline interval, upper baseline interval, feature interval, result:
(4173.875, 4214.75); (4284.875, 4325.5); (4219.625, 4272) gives -3.3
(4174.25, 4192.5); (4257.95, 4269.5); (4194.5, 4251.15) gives 0.5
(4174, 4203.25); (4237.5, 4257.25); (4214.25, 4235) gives 0.4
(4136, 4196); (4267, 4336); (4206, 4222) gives -1.2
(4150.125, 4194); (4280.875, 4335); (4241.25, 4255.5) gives -1.1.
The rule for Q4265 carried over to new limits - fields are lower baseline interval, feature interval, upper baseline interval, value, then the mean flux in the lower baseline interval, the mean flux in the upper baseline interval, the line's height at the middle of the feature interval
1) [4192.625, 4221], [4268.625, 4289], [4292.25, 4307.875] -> -0.155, 16.7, 13.4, 14.2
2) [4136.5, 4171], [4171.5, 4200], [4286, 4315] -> -0.047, 15.6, 14.3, 15.3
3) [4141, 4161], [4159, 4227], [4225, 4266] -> -0.026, 15.1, 17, 15.9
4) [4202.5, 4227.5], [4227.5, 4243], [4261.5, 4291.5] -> -0.001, 16.8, 16.7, 16.8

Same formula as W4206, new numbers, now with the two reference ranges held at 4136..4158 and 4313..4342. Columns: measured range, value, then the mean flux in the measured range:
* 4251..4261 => 0.7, 16.6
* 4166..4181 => 0.3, 15.5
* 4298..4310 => 4.2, 12.4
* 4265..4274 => 0.4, 17.3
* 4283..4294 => 1.7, 15.9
